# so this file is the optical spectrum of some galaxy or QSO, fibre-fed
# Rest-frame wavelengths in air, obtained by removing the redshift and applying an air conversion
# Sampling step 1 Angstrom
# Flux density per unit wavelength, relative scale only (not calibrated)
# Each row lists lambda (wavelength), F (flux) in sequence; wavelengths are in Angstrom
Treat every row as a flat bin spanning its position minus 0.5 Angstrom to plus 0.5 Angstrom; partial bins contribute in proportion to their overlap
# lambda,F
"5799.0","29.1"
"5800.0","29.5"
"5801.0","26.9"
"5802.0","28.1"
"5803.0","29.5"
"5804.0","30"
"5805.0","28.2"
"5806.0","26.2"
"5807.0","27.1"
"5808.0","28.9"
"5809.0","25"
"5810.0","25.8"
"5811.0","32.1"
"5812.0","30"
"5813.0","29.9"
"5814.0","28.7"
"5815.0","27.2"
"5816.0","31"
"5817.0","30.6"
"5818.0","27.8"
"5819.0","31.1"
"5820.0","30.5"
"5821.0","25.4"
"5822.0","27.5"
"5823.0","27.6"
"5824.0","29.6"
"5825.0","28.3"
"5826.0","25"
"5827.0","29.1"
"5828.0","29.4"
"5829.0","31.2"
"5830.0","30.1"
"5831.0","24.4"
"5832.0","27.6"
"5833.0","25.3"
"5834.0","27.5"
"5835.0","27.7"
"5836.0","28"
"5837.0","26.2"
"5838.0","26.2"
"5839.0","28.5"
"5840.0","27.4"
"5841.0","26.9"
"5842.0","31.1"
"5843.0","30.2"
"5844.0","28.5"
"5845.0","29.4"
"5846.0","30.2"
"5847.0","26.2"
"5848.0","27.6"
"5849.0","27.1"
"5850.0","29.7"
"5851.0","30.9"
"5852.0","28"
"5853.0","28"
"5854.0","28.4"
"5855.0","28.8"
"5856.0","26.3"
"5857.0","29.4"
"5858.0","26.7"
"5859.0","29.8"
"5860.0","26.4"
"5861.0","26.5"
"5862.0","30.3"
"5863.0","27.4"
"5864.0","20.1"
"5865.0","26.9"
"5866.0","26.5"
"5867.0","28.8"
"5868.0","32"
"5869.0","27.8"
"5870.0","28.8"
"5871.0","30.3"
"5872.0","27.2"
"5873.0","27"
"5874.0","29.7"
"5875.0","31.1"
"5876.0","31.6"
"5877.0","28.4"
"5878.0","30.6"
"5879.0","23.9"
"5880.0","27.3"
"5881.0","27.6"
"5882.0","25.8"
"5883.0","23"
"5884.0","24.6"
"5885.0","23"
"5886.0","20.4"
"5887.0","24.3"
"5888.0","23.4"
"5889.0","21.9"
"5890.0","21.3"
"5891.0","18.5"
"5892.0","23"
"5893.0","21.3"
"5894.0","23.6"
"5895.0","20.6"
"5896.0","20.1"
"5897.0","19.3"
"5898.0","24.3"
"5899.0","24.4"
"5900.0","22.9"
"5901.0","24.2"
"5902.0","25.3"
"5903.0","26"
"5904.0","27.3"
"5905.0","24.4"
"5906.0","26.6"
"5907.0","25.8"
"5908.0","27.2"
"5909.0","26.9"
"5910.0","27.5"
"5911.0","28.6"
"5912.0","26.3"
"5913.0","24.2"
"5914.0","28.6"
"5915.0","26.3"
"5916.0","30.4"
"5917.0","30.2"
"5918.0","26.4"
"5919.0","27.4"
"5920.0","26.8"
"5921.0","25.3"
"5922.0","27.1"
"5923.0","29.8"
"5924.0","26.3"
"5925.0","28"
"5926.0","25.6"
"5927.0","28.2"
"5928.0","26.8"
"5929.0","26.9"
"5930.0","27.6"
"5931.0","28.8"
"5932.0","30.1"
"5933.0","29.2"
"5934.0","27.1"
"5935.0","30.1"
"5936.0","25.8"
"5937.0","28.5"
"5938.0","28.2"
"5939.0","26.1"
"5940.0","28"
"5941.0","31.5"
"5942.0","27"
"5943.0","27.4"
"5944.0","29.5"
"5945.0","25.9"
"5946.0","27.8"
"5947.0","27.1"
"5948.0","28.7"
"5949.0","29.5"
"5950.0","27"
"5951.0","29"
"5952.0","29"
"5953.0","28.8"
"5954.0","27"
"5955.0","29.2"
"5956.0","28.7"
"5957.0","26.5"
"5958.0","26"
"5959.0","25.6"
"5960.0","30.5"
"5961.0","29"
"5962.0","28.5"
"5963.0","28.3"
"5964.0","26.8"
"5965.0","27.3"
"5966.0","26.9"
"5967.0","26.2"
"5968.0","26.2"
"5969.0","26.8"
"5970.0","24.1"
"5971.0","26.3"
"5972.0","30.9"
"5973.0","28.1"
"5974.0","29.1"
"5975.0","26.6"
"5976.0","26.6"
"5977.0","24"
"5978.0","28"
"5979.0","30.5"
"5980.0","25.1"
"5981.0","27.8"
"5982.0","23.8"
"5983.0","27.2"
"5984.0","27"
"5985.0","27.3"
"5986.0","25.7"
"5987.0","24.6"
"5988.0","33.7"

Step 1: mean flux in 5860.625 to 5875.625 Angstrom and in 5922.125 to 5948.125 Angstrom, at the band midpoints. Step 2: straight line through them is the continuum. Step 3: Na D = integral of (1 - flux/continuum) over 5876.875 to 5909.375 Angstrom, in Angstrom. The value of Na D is 4.5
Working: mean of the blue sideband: 28.1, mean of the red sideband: 27.9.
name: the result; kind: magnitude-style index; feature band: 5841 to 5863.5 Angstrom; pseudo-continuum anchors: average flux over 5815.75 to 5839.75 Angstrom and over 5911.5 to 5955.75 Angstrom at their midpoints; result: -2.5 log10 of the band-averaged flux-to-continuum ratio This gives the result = -0.02 mag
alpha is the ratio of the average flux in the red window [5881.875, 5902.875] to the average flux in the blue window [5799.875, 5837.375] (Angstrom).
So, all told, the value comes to 0.8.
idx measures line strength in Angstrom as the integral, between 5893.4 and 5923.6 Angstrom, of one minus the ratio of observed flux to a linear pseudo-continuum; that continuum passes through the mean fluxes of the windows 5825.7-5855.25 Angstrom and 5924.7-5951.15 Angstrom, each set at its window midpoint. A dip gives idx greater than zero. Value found 2.4 Angstrom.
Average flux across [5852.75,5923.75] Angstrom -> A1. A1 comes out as 26.2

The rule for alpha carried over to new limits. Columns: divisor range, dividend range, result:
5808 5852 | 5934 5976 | 0.98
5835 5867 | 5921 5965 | 1.00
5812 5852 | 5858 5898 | 0.90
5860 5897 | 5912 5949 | 1.08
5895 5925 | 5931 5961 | 1.08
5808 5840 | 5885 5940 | 0.91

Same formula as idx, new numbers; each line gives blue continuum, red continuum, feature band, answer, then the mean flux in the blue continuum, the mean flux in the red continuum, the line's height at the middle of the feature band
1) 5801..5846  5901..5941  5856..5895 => 2.3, 28.3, 27.3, 27.8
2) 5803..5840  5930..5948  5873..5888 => 0.9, 28.2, 28.1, 28.2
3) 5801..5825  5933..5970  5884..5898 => 3.2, 28.6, 27.8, 28.1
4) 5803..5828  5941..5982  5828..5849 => 0.2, 28.5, 27.6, 28.3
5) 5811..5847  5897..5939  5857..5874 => 0.0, 28.5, 26.9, 27.8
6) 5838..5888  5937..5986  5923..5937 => -0.1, 27.6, 27.5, 27.6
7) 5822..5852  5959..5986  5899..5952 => 0.3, 28.2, 27.2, 27.5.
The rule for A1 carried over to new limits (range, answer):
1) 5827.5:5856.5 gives 28.2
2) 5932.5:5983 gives 27.6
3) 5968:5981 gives 27.2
